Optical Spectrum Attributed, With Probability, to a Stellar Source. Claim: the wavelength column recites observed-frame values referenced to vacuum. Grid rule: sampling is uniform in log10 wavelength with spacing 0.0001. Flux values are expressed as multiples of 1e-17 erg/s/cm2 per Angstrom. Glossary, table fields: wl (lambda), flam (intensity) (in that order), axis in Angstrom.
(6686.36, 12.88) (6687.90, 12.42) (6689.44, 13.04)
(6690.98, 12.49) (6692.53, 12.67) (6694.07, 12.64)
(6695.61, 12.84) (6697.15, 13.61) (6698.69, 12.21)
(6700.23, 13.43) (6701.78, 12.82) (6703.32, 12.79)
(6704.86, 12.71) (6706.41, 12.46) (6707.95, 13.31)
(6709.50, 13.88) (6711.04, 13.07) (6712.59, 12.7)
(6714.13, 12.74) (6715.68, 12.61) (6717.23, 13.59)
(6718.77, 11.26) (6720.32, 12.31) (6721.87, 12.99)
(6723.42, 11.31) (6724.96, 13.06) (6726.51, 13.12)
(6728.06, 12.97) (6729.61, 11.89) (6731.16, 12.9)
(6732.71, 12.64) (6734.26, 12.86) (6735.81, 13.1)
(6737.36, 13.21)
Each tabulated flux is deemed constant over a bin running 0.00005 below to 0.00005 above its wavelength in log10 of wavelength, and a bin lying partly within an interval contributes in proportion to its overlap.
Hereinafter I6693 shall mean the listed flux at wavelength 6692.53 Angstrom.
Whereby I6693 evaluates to 12.67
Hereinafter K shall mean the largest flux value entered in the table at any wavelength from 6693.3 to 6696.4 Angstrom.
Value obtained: 12.84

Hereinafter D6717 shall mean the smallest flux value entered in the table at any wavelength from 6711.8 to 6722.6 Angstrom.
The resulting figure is 11.26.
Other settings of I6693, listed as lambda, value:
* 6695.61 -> 12.84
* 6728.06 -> 12.97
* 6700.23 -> 13.43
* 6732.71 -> 12.64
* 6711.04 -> 13.07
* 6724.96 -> 13.06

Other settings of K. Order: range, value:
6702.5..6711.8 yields 13.88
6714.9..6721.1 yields 13.59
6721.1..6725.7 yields 13.06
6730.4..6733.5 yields 12.9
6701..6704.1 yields 12.82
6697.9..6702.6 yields 13.43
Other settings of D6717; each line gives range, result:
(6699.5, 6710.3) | 12.46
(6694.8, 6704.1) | 12.21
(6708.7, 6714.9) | 12.7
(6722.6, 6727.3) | 11.31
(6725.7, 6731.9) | 11.89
